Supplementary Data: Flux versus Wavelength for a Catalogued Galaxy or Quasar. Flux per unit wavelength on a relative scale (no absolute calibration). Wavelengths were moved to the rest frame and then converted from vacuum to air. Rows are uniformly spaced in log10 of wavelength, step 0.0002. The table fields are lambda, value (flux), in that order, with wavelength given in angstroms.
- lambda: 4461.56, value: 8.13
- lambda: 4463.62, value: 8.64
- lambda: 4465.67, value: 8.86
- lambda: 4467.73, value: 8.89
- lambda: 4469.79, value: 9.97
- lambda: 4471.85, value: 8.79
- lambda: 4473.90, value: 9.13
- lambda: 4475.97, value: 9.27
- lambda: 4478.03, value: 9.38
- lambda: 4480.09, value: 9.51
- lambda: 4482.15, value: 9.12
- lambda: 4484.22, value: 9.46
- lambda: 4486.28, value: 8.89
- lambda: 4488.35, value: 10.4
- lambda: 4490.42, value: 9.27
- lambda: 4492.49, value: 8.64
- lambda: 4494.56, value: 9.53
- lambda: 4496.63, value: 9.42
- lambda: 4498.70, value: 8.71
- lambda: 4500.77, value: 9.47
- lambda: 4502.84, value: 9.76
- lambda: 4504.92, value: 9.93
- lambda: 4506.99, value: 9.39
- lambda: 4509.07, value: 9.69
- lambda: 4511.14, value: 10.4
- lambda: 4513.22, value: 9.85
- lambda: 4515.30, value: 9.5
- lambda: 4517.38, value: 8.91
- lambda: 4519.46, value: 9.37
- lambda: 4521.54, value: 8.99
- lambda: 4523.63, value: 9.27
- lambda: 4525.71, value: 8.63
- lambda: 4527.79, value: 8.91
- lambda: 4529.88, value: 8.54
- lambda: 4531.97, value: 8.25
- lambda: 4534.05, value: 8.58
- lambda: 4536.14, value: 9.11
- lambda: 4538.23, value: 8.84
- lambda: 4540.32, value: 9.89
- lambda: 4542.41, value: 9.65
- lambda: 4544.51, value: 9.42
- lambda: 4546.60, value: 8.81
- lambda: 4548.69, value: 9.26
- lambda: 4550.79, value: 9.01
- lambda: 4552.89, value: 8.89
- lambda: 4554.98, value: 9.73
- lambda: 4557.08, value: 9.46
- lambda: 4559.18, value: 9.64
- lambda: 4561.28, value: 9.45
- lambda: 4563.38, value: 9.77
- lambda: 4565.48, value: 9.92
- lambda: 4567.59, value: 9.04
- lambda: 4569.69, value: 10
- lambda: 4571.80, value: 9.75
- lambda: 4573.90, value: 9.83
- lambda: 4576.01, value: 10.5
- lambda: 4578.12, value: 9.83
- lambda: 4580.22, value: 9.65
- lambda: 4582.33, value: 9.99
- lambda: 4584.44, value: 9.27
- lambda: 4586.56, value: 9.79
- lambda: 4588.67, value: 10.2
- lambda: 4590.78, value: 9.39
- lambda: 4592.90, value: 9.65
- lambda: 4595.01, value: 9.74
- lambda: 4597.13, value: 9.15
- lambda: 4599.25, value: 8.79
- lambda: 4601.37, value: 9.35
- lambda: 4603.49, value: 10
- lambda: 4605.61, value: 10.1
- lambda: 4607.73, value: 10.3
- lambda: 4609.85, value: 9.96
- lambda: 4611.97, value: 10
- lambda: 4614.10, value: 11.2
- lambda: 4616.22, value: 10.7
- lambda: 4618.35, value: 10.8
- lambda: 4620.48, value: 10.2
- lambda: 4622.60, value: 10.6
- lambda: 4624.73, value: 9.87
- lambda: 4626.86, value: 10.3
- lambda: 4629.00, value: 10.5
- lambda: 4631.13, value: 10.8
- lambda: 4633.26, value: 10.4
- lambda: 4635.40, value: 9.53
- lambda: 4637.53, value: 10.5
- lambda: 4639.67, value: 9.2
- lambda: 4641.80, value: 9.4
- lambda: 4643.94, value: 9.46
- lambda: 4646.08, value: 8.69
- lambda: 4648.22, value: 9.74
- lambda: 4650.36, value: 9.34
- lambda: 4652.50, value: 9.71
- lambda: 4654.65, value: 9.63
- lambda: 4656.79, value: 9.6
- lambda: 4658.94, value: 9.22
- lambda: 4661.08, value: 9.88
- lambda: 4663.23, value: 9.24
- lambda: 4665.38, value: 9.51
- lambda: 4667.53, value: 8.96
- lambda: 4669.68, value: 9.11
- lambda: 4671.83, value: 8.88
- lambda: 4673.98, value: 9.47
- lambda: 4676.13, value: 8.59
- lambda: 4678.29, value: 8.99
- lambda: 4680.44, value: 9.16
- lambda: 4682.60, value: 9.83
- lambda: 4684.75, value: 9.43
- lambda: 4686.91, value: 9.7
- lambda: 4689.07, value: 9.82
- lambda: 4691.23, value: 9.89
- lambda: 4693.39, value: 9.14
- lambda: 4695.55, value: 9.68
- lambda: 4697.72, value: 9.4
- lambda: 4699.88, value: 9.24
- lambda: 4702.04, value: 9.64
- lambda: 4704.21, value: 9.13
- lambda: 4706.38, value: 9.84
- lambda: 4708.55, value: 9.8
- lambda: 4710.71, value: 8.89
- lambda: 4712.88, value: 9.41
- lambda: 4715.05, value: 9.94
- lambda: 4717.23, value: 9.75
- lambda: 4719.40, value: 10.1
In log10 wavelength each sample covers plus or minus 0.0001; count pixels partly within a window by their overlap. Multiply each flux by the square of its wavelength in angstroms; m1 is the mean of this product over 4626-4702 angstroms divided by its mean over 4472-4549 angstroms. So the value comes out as 1.1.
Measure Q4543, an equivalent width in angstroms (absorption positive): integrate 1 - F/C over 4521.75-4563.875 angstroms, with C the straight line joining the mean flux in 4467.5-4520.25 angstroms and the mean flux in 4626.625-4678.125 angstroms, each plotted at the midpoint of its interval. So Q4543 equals 1.4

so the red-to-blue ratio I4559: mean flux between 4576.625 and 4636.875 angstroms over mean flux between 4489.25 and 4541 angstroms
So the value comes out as 1.08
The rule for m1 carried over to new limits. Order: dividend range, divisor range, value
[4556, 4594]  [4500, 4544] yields 1.07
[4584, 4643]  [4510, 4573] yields 1.11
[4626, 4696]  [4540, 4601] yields 1.04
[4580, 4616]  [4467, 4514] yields 1.09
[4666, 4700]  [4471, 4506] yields 1.09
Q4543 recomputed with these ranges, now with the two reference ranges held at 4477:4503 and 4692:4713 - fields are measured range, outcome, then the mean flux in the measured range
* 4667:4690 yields 0.4 angstroms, 9.27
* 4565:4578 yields -0.6 angstroms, 9.83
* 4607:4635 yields -3.0 angstroms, 10.4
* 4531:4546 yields 0.4 angstroms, 9.1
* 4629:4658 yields -1.0 angstroms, 9.72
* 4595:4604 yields 0.1 angstroms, 9.32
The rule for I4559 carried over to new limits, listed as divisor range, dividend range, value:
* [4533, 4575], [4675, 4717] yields 1.01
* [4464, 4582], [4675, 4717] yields 1.01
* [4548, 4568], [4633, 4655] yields 1.01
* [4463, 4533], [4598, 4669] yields 1.06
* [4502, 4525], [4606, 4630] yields 1.09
